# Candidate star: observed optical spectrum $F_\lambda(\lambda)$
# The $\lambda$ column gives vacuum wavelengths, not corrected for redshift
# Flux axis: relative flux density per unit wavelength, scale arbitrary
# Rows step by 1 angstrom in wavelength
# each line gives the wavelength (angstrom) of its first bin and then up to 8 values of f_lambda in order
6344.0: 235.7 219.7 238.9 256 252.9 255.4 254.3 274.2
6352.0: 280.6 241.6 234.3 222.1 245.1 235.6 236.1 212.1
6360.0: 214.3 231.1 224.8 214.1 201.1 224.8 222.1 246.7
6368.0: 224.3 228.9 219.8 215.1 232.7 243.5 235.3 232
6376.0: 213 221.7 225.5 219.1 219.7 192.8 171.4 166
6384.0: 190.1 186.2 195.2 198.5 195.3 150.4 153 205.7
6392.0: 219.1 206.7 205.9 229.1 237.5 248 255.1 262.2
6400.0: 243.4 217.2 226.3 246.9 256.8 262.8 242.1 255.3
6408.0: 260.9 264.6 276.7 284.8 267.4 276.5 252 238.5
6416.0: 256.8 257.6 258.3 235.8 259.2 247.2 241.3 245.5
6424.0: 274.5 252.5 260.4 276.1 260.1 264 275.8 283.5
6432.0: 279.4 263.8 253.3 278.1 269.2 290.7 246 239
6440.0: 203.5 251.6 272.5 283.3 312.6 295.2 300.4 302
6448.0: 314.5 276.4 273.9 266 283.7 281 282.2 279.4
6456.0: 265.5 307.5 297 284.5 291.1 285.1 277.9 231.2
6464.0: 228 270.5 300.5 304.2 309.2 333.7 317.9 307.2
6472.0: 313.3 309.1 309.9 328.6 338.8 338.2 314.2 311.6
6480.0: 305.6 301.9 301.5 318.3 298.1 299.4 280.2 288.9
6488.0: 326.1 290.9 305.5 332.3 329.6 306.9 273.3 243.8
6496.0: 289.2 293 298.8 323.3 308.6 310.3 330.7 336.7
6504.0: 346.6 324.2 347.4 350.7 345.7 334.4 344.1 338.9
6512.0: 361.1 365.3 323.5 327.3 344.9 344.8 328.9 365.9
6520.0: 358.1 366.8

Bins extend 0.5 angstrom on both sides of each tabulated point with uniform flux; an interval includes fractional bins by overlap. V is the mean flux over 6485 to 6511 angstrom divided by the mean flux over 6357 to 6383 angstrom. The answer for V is 1.43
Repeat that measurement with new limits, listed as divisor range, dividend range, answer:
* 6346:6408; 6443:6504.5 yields 1.33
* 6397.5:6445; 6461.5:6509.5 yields 1.19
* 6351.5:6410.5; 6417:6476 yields 1.24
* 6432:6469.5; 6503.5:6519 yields 1.23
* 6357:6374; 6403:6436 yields 1.16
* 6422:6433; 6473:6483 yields 1.19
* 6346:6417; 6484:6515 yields 1.38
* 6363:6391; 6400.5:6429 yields 1.23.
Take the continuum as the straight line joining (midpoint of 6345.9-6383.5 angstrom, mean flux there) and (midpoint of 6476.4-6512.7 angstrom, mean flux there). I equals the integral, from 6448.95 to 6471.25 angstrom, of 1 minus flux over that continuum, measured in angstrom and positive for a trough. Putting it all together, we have 0.6 angstrom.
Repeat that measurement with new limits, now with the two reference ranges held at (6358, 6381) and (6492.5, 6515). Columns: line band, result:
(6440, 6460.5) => -0.1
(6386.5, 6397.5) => 1.6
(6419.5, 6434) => 0.2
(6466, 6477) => -0.7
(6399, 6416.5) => -0.2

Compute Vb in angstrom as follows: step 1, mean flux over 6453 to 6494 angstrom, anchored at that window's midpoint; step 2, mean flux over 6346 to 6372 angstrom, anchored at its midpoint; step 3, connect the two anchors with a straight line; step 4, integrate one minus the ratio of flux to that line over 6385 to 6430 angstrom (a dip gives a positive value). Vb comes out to 3.7 angstrom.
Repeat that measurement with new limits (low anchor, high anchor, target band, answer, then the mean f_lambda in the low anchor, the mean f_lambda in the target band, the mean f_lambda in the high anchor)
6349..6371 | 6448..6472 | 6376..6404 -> 4.22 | 233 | 212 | 286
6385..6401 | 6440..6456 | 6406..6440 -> -1.48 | 213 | 261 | 282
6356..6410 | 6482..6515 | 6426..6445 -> -0.14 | 222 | 267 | 318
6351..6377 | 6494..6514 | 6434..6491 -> 1.10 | 230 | 291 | 325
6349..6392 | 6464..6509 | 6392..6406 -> 0.20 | 218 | 238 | 311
